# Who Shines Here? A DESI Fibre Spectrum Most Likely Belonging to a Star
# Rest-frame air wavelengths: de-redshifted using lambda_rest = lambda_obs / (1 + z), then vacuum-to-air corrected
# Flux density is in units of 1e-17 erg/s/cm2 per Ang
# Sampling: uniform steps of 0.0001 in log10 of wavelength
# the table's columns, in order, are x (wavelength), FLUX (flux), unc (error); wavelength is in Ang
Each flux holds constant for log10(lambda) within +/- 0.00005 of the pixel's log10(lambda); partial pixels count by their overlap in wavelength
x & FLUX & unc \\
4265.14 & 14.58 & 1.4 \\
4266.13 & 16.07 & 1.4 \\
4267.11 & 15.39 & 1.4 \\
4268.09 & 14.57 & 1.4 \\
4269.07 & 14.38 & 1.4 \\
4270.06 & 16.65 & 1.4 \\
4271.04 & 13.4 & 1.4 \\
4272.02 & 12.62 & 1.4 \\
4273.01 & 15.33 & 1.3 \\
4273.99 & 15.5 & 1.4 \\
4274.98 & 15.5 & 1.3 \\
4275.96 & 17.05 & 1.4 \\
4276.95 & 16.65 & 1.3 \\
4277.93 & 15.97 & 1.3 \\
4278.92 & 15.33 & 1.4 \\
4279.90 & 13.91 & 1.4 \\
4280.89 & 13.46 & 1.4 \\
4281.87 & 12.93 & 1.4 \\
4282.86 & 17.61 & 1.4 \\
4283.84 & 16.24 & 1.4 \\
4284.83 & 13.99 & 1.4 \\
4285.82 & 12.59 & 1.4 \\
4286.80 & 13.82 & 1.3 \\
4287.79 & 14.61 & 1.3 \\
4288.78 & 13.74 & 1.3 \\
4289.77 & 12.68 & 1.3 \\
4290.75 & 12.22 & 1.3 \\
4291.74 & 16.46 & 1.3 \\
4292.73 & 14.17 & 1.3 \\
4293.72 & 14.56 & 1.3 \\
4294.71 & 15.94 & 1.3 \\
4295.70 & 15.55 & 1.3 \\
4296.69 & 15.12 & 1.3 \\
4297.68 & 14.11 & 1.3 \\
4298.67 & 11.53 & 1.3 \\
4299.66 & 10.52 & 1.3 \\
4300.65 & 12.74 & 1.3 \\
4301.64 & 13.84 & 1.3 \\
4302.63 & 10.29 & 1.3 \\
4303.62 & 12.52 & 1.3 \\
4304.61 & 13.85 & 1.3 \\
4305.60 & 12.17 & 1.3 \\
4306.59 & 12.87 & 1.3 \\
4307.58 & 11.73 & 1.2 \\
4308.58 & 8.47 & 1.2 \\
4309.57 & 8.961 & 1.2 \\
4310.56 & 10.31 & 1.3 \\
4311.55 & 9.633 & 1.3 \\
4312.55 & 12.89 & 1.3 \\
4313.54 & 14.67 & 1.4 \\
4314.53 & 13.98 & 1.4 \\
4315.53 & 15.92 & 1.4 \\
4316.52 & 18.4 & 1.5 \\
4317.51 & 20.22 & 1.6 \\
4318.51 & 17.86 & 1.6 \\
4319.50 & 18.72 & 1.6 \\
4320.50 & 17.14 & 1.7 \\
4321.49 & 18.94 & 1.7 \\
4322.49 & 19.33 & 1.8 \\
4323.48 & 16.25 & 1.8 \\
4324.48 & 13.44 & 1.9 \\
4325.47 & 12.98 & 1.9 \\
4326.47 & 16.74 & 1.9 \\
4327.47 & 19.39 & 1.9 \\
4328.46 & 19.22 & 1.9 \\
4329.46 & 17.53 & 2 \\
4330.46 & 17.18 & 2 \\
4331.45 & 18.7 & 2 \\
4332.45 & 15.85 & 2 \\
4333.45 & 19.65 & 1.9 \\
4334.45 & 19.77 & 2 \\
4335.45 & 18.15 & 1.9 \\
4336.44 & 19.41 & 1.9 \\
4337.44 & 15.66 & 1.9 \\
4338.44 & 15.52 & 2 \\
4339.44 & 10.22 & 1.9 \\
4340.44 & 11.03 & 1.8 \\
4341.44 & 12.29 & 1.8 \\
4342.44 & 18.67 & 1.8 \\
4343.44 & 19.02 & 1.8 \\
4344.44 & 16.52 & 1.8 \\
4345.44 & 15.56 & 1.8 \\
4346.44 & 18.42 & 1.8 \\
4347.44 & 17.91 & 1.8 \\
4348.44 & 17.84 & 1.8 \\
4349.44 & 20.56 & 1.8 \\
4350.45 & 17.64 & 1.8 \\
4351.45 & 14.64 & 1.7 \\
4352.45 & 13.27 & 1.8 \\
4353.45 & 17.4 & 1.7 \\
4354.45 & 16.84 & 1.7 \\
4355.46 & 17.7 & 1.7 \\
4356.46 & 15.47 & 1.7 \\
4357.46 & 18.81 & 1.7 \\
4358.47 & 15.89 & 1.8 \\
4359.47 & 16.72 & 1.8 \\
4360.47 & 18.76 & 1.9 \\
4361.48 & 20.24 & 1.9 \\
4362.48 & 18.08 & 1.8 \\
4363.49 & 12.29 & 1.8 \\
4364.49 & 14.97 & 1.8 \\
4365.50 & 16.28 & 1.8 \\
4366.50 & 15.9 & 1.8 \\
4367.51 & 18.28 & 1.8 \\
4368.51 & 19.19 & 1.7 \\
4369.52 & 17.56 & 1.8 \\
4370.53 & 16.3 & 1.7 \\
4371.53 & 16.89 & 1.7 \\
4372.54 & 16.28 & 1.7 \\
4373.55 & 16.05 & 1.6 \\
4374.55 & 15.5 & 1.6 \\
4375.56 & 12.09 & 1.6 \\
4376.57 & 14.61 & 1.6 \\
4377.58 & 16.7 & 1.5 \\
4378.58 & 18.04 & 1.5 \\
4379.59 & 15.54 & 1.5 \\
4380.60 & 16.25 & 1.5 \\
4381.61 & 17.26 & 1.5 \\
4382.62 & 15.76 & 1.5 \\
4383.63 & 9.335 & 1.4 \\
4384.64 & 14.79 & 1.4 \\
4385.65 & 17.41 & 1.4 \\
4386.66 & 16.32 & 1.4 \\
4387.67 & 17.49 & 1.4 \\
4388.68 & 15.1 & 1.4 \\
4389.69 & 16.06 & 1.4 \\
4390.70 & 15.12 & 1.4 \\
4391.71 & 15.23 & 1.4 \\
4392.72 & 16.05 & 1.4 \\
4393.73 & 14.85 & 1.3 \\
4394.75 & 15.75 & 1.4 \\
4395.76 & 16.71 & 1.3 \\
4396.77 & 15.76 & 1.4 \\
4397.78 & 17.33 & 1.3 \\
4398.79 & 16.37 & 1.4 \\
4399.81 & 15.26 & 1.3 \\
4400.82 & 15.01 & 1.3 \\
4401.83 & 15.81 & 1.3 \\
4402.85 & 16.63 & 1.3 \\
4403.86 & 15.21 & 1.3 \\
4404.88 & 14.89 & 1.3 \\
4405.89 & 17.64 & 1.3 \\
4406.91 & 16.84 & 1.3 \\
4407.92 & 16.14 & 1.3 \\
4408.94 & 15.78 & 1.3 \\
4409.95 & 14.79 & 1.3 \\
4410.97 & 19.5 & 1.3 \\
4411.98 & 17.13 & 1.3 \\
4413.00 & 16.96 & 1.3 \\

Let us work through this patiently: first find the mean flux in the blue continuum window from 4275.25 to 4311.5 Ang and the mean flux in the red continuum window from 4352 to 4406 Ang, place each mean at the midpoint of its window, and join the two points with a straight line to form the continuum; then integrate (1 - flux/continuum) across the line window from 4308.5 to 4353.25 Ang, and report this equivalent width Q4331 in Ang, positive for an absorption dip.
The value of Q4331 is -4.6 Ang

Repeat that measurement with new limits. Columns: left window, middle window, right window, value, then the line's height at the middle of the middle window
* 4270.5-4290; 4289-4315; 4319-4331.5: 5.1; 16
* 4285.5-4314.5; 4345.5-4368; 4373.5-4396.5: -3.5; 14.7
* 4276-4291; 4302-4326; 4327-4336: 4.0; 17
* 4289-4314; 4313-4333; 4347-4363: -3.5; 14.6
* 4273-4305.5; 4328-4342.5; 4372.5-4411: -1.6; 14.9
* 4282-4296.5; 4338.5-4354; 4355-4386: -0.3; 15.8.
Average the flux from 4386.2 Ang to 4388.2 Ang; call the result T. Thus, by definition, 16.9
